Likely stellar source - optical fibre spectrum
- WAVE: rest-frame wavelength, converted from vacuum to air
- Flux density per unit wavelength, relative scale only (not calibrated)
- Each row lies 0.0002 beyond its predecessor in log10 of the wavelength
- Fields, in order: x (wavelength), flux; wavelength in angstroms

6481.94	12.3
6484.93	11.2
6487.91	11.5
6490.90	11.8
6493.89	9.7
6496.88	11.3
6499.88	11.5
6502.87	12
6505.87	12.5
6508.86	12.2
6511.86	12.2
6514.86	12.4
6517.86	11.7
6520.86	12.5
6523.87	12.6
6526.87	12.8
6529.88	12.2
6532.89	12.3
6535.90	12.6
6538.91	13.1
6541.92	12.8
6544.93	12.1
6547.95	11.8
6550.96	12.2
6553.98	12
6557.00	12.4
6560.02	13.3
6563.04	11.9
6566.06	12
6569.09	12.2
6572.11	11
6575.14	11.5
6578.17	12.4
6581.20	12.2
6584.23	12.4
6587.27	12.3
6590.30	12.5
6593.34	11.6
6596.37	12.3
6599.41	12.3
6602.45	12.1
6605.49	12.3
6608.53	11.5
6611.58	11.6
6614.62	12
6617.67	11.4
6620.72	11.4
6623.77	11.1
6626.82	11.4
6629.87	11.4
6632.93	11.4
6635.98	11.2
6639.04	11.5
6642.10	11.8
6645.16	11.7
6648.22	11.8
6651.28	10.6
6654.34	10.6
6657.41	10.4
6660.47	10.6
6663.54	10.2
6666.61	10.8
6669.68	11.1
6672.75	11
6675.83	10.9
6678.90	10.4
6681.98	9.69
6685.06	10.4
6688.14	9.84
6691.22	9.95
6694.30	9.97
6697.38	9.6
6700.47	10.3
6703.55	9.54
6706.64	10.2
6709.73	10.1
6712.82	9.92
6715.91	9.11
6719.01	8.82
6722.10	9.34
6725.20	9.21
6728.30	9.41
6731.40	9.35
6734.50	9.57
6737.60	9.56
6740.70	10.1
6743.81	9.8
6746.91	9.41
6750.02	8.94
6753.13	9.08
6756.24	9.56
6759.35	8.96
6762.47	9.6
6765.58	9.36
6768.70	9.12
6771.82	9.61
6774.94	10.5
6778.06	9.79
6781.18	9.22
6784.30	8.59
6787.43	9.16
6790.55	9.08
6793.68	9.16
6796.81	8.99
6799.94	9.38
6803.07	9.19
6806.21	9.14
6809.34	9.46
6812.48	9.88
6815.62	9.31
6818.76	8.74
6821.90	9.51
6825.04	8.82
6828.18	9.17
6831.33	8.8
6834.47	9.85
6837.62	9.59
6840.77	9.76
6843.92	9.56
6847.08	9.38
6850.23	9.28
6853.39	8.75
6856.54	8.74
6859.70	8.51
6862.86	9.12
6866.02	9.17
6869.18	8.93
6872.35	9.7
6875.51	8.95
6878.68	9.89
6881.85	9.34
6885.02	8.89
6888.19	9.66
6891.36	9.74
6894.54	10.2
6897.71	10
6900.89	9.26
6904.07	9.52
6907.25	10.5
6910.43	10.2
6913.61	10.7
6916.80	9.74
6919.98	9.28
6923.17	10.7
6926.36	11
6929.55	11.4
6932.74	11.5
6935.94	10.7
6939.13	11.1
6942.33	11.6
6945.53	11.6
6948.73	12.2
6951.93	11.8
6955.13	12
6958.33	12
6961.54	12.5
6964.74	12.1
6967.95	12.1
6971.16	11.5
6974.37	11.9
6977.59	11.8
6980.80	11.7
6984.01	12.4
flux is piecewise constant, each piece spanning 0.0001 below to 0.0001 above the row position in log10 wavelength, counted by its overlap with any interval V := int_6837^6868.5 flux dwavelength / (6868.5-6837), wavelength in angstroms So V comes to 9.17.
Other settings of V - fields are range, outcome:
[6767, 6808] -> 9.3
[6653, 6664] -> 10.5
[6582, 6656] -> 11.7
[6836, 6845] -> 9.64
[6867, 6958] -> 10.4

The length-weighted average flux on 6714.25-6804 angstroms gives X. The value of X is 9.35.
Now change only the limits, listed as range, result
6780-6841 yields 9.23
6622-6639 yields 11.3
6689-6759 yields 9.58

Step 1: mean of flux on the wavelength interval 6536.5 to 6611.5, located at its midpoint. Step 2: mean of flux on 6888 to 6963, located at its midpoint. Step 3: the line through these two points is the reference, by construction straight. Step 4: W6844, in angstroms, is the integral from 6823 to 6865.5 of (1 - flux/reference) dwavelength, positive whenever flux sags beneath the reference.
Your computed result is 7.4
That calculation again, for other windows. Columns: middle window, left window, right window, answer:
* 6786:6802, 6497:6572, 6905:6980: 3.4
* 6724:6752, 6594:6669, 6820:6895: 2.5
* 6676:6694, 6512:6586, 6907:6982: 2.8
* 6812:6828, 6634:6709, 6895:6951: 2.1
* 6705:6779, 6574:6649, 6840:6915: 8.0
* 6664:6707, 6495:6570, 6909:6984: 6.0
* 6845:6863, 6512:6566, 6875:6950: 2.8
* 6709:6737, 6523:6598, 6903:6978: 5.7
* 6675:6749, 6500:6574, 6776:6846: 4.4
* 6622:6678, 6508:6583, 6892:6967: 3.9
